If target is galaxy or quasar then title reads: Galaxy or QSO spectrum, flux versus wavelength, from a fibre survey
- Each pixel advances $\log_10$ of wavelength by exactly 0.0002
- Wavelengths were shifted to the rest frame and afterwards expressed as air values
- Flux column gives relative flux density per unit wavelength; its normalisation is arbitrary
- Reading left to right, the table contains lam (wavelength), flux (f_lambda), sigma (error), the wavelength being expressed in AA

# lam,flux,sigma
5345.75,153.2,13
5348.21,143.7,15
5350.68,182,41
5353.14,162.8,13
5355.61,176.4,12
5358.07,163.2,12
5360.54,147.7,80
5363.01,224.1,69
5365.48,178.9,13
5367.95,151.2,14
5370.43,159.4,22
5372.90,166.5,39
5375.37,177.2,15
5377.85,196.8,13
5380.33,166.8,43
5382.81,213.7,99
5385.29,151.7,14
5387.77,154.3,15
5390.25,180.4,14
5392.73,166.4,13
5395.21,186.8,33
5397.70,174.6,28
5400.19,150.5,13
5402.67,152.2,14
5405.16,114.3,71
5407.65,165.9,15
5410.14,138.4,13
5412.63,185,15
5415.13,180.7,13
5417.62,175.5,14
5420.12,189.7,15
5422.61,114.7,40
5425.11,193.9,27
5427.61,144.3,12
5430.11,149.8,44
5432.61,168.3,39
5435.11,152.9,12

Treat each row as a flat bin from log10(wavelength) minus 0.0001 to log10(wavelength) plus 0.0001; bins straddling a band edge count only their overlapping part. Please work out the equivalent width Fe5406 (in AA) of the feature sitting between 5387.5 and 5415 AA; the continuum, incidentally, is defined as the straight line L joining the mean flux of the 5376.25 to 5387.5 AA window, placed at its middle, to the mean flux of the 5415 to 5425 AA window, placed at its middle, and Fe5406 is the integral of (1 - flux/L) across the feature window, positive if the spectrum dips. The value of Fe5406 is 1.8 AA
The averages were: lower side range 180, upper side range 167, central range 162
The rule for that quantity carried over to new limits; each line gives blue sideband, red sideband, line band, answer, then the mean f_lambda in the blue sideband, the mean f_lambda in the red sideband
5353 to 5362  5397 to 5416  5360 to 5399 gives -3.51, 164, 157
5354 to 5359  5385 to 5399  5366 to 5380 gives -0.04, 170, 170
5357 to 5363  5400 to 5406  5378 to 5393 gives -2.30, 169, 139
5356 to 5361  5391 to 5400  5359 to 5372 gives -0.73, 160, 173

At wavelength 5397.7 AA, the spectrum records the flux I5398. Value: 174.6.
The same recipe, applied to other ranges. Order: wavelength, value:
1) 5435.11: 152.9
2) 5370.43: 159.4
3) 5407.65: 165.9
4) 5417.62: 175.5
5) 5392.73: 166.4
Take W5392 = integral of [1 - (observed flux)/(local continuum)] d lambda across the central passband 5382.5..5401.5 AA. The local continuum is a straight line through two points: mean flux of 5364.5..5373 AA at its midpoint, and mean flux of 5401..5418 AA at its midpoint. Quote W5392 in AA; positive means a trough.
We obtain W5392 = -1.2 AA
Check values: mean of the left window 163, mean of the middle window 170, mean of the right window 158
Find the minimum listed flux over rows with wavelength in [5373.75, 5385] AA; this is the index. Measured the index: 166.8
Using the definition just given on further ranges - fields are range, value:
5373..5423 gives 114.3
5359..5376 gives 147.7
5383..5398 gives 151.7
